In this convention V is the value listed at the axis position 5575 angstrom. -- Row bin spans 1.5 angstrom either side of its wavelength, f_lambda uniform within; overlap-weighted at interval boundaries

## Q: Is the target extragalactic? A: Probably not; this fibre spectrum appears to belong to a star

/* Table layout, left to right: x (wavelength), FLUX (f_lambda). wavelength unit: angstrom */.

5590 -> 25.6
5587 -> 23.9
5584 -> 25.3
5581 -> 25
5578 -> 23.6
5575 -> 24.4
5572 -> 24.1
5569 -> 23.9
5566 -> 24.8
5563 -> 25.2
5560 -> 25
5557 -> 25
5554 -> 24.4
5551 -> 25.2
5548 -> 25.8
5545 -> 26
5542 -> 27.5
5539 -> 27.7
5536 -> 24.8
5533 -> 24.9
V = 24.4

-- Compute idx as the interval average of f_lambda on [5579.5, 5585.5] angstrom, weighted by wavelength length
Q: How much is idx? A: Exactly 25.2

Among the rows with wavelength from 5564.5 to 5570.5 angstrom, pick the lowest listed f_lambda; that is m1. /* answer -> 23.9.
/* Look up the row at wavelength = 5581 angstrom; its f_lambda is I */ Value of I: 25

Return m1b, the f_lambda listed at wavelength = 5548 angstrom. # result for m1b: 25.8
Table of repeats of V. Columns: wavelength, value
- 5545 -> 26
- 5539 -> 27.7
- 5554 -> 24.4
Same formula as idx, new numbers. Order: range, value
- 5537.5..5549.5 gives 26.8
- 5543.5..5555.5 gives 25.3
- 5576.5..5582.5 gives 24.3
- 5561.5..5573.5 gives 24.5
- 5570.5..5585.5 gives 24.5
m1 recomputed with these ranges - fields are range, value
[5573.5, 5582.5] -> 23.6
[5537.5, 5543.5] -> 27.5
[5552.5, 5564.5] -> 24.4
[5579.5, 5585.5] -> 25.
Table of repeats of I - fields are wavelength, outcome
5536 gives 24.8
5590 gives 25.6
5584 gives 25.3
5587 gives 23.9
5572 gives 24.1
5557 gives 25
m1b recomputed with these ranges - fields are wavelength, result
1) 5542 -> 27.5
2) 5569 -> 23.9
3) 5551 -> 25.2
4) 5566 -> 24.8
